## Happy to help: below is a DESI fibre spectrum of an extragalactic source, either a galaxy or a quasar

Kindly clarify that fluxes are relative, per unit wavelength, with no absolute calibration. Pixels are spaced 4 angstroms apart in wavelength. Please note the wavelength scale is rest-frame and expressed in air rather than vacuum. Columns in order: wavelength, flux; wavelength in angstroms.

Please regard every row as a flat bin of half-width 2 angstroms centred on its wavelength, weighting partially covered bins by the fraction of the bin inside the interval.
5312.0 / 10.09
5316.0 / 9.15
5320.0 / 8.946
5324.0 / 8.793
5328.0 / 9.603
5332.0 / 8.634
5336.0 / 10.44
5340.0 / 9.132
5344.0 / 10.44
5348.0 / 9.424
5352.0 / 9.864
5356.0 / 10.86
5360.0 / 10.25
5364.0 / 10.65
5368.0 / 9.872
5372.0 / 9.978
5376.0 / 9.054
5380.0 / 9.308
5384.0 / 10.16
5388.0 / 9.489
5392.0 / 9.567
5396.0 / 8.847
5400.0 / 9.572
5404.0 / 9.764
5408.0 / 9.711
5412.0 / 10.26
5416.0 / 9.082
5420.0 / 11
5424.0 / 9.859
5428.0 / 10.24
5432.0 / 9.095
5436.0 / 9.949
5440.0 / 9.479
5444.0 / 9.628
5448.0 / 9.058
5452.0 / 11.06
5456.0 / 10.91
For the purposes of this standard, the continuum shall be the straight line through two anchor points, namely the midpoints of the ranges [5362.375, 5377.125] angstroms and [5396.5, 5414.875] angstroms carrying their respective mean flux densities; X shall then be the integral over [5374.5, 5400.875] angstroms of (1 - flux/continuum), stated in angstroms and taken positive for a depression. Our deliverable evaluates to 1.0 angstroms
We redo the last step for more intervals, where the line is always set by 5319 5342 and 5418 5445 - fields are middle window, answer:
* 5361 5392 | -0.75 angstroms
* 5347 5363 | -1.27 angstroms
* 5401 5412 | -0.08 angstroms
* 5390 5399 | 0.40 angstroms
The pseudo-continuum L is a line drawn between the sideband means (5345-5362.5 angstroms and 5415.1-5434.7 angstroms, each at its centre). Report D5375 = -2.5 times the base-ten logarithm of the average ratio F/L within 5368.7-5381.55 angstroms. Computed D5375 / 0.06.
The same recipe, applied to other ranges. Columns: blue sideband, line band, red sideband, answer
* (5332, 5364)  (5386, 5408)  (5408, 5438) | 0.05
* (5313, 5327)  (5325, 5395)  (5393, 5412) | -0.05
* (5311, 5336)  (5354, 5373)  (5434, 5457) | -0.09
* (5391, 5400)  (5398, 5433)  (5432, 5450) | -0.06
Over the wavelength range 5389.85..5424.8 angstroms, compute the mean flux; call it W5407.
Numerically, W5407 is 9.74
